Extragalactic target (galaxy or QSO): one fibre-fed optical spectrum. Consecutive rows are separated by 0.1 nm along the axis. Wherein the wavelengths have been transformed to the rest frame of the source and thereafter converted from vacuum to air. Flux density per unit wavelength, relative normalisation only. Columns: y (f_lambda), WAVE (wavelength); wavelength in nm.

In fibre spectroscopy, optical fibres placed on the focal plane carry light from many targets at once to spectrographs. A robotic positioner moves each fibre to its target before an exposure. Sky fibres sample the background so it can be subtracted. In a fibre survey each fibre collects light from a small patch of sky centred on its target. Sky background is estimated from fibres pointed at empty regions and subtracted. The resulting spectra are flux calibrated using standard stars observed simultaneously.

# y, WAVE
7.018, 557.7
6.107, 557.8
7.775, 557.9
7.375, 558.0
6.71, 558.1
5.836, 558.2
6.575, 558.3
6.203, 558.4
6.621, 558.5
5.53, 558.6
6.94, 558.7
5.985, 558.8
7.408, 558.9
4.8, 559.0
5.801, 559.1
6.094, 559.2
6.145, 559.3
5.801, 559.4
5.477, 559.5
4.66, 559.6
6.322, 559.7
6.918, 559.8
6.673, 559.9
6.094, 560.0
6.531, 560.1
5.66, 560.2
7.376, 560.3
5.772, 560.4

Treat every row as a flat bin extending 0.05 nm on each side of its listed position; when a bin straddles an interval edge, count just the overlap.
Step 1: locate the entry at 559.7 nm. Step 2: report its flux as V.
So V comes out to 6.322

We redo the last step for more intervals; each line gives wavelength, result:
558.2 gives 5.836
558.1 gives 6.71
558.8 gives 5.985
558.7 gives 6.94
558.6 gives 5.53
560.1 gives 6.531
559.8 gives 6.918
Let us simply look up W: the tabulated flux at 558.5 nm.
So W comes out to 6.621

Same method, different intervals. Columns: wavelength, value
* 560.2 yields 5.66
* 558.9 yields 7.408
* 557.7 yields 7.018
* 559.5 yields 5.477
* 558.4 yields 6.203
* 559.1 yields 5.801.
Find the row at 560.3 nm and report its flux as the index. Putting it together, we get 7.376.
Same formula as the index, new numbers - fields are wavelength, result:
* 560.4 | 5.772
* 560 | 6.094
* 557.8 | 6.107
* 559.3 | 6.145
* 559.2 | 6.094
